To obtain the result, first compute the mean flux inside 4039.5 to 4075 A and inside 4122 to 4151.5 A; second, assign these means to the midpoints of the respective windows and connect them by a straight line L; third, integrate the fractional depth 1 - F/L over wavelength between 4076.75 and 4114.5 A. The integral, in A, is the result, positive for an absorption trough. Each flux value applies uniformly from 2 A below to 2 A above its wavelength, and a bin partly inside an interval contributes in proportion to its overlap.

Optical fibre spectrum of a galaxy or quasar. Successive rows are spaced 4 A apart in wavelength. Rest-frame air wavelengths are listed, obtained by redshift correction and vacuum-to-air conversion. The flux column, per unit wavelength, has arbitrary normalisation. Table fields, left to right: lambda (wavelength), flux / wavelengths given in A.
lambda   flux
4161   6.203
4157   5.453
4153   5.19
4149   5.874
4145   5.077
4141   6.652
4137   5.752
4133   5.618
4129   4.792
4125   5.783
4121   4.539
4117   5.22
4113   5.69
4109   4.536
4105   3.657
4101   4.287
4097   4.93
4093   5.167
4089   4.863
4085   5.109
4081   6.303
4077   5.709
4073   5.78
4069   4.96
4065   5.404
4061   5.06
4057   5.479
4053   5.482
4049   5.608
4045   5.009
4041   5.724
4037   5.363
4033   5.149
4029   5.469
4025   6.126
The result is 3.5 A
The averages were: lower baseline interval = 5.38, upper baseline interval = 5.6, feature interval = 4.98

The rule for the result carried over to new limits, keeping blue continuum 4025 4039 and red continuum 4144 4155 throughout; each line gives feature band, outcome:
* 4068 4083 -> -0.9 A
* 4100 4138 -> 3.0 A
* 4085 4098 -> 1.0 A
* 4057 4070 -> 0.5 A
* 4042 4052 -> 0.1 A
